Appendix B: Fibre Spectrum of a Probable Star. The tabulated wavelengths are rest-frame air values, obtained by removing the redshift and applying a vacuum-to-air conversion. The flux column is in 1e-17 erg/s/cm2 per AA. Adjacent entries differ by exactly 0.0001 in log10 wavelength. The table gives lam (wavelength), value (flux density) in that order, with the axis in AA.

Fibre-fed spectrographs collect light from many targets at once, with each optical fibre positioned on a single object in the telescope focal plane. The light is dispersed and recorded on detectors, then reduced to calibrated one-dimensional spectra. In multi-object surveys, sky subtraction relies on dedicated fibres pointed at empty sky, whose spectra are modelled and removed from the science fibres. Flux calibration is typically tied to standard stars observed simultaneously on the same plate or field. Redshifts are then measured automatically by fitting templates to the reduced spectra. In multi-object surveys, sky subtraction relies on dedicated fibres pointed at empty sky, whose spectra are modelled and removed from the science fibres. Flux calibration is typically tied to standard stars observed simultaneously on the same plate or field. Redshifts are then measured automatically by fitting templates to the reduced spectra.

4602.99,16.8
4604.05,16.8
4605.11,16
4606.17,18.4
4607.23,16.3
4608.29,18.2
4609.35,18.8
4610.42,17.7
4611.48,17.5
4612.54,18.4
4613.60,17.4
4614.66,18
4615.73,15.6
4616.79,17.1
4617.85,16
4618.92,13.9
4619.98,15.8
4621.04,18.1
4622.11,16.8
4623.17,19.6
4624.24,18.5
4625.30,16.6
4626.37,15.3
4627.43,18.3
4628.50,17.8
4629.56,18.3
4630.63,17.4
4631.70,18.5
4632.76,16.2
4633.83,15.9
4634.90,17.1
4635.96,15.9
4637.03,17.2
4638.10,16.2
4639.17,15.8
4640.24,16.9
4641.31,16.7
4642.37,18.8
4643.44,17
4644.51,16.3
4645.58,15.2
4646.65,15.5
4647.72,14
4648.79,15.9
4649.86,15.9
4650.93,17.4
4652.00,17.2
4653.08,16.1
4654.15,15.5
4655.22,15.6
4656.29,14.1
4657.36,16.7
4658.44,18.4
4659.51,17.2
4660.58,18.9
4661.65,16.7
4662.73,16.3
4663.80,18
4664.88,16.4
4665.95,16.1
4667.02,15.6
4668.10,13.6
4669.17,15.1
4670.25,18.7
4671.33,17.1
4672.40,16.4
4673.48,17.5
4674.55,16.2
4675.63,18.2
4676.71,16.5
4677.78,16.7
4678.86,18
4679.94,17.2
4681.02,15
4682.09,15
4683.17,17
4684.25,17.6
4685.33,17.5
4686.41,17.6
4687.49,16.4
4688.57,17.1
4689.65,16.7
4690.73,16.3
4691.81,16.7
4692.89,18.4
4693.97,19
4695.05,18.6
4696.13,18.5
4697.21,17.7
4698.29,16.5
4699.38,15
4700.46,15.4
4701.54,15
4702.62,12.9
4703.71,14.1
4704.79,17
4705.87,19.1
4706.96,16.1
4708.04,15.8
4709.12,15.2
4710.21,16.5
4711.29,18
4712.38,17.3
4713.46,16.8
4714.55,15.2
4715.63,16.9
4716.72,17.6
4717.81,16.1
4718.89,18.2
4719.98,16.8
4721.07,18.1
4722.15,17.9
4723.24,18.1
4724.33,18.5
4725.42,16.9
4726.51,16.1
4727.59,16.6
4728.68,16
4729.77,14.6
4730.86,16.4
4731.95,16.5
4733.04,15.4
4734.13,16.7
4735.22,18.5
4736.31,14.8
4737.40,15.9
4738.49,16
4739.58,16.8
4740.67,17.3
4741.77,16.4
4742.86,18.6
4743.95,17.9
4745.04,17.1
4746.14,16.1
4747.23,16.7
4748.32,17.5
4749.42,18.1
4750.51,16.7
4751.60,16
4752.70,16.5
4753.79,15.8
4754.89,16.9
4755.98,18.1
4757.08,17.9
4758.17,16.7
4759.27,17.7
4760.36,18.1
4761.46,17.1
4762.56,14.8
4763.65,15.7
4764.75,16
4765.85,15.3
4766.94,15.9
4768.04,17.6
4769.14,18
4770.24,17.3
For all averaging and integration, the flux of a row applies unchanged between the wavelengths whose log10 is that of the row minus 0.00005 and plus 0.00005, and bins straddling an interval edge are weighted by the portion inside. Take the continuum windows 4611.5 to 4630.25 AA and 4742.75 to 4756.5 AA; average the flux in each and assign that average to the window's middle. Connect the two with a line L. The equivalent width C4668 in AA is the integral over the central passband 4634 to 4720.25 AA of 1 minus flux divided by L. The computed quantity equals 2.5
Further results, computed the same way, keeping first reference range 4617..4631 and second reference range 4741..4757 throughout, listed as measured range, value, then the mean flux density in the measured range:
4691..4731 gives 0.7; 16.7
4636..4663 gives 1.0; 16.4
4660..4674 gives 0.4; 16.6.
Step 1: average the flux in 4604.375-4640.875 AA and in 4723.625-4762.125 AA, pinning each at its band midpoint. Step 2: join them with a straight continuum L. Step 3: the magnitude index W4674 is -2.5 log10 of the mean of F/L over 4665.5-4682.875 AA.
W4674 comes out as 0.03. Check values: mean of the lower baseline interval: 17.1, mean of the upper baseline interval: 16.8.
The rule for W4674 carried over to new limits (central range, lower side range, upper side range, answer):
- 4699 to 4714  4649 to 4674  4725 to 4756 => 0.04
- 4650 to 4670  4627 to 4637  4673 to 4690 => 0.04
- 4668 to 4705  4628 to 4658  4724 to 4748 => -0.01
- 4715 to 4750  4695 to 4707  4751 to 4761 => -0.01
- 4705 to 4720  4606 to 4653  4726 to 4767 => -0.01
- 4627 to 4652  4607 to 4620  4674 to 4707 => 0.01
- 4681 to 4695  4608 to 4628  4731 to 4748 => -0.01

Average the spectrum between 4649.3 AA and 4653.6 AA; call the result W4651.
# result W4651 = 16.6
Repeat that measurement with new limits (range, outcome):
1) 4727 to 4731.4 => 15.9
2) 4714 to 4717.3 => 16.5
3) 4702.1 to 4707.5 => 15.8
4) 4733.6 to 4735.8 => 17.6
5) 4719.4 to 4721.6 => 17.4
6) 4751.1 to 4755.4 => 16.3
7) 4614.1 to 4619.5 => 16.1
